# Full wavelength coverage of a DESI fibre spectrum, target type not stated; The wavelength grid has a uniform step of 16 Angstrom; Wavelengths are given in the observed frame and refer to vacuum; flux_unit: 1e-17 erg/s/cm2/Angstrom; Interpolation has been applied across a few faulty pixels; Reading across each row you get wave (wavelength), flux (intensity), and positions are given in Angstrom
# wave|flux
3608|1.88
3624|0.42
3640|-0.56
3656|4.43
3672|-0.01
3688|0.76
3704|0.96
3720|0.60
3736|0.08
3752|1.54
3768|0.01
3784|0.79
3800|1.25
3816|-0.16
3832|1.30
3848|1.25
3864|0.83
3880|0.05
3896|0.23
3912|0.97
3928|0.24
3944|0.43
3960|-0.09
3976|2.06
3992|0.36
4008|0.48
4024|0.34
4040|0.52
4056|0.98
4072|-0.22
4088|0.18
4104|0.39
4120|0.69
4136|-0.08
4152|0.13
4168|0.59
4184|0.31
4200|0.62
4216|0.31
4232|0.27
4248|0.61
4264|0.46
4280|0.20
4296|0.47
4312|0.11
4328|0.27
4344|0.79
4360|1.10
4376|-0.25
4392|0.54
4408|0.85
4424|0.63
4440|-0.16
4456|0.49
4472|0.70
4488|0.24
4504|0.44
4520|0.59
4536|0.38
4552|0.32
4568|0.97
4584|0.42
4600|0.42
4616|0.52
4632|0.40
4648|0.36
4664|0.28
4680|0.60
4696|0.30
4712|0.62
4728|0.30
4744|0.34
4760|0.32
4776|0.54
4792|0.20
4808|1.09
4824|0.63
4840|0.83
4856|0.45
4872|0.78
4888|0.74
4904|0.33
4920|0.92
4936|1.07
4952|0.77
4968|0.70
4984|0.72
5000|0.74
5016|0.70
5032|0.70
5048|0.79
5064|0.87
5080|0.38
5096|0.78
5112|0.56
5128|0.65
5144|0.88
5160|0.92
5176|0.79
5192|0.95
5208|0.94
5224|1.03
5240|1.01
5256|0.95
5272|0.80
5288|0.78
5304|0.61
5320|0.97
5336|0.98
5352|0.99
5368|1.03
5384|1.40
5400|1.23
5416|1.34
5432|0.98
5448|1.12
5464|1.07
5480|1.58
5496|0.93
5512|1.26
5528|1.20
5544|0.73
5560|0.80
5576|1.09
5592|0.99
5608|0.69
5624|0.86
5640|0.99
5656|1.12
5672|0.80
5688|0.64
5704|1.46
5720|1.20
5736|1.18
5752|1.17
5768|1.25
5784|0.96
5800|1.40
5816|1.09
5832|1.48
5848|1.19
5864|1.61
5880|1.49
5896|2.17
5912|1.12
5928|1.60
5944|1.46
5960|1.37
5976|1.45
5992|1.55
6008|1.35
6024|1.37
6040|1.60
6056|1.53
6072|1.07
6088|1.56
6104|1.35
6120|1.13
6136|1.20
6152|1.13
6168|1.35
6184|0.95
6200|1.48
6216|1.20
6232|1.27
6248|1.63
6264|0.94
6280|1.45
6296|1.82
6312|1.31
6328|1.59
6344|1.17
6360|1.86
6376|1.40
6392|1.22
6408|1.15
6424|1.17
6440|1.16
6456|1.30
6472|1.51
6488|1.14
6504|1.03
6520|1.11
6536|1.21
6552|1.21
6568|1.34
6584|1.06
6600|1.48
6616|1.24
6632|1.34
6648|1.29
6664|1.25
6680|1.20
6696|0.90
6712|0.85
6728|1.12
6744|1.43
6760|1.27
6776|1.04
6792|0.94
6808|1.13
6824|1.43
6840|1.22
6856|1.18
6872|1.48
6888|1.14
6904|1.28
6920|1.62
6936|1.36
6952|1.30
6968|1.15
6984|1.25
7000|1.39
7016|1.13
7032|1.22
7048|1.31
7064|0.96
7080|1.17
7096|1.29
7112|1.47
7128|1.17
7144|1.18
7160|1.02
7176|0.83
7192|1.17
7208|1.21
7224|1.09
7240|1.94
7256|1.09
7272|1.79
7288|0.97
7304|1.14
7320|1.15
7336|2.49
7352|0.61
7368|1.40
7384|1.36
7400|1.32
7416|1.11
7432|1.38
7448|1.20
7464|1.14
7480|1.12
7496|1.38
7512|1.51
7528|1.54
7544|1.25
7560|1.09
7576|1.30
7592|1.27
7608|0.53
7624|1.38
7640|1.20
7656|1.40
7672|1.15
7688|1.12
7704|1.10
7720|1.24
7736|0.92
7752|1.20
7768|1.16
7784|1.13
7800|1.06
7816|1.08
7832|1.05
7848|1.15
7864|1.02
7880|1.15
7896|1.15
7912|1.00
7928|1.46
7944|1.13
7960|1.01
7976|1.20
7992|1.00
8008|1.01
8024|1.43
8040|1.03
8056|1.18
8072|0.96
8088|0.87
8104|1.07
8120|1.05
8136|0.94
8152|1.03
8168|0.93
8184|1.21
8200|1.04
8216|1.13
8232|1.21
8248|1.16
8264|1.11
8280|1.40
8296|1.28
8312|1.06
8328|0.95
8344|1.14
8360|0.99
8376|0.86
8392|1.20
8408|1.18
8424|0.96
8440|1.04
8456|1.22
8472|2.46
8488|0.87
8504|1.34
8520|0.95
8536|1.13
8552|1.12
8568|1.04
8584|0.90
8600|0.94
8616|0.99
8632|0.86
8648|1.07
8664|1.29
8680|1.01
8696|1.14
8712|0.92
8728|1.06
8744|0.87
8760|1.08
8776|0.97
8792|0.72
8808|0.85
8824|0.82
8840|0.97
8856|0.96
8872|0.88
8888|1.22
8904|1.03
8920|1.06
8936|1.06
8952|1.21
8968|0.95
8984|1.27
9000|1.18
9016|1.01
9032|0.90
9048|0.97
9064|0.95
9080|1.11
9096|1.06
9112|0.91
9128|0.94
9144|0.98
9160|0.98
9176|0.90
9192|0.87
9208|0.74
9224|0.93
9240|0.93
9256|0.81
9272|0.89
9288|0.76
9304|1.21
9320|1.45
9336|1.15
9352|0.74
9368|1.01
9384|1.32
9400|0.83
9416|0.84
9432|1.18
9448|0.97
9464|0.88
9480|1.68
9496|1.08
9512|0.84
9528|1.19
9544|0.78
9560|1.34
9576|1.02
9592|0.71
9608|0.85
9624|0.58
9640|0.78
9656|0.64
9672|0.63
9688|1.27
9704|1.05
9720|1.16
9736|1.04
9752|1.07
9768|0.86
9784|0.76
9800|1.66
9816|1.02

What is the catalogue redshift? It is 0.291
